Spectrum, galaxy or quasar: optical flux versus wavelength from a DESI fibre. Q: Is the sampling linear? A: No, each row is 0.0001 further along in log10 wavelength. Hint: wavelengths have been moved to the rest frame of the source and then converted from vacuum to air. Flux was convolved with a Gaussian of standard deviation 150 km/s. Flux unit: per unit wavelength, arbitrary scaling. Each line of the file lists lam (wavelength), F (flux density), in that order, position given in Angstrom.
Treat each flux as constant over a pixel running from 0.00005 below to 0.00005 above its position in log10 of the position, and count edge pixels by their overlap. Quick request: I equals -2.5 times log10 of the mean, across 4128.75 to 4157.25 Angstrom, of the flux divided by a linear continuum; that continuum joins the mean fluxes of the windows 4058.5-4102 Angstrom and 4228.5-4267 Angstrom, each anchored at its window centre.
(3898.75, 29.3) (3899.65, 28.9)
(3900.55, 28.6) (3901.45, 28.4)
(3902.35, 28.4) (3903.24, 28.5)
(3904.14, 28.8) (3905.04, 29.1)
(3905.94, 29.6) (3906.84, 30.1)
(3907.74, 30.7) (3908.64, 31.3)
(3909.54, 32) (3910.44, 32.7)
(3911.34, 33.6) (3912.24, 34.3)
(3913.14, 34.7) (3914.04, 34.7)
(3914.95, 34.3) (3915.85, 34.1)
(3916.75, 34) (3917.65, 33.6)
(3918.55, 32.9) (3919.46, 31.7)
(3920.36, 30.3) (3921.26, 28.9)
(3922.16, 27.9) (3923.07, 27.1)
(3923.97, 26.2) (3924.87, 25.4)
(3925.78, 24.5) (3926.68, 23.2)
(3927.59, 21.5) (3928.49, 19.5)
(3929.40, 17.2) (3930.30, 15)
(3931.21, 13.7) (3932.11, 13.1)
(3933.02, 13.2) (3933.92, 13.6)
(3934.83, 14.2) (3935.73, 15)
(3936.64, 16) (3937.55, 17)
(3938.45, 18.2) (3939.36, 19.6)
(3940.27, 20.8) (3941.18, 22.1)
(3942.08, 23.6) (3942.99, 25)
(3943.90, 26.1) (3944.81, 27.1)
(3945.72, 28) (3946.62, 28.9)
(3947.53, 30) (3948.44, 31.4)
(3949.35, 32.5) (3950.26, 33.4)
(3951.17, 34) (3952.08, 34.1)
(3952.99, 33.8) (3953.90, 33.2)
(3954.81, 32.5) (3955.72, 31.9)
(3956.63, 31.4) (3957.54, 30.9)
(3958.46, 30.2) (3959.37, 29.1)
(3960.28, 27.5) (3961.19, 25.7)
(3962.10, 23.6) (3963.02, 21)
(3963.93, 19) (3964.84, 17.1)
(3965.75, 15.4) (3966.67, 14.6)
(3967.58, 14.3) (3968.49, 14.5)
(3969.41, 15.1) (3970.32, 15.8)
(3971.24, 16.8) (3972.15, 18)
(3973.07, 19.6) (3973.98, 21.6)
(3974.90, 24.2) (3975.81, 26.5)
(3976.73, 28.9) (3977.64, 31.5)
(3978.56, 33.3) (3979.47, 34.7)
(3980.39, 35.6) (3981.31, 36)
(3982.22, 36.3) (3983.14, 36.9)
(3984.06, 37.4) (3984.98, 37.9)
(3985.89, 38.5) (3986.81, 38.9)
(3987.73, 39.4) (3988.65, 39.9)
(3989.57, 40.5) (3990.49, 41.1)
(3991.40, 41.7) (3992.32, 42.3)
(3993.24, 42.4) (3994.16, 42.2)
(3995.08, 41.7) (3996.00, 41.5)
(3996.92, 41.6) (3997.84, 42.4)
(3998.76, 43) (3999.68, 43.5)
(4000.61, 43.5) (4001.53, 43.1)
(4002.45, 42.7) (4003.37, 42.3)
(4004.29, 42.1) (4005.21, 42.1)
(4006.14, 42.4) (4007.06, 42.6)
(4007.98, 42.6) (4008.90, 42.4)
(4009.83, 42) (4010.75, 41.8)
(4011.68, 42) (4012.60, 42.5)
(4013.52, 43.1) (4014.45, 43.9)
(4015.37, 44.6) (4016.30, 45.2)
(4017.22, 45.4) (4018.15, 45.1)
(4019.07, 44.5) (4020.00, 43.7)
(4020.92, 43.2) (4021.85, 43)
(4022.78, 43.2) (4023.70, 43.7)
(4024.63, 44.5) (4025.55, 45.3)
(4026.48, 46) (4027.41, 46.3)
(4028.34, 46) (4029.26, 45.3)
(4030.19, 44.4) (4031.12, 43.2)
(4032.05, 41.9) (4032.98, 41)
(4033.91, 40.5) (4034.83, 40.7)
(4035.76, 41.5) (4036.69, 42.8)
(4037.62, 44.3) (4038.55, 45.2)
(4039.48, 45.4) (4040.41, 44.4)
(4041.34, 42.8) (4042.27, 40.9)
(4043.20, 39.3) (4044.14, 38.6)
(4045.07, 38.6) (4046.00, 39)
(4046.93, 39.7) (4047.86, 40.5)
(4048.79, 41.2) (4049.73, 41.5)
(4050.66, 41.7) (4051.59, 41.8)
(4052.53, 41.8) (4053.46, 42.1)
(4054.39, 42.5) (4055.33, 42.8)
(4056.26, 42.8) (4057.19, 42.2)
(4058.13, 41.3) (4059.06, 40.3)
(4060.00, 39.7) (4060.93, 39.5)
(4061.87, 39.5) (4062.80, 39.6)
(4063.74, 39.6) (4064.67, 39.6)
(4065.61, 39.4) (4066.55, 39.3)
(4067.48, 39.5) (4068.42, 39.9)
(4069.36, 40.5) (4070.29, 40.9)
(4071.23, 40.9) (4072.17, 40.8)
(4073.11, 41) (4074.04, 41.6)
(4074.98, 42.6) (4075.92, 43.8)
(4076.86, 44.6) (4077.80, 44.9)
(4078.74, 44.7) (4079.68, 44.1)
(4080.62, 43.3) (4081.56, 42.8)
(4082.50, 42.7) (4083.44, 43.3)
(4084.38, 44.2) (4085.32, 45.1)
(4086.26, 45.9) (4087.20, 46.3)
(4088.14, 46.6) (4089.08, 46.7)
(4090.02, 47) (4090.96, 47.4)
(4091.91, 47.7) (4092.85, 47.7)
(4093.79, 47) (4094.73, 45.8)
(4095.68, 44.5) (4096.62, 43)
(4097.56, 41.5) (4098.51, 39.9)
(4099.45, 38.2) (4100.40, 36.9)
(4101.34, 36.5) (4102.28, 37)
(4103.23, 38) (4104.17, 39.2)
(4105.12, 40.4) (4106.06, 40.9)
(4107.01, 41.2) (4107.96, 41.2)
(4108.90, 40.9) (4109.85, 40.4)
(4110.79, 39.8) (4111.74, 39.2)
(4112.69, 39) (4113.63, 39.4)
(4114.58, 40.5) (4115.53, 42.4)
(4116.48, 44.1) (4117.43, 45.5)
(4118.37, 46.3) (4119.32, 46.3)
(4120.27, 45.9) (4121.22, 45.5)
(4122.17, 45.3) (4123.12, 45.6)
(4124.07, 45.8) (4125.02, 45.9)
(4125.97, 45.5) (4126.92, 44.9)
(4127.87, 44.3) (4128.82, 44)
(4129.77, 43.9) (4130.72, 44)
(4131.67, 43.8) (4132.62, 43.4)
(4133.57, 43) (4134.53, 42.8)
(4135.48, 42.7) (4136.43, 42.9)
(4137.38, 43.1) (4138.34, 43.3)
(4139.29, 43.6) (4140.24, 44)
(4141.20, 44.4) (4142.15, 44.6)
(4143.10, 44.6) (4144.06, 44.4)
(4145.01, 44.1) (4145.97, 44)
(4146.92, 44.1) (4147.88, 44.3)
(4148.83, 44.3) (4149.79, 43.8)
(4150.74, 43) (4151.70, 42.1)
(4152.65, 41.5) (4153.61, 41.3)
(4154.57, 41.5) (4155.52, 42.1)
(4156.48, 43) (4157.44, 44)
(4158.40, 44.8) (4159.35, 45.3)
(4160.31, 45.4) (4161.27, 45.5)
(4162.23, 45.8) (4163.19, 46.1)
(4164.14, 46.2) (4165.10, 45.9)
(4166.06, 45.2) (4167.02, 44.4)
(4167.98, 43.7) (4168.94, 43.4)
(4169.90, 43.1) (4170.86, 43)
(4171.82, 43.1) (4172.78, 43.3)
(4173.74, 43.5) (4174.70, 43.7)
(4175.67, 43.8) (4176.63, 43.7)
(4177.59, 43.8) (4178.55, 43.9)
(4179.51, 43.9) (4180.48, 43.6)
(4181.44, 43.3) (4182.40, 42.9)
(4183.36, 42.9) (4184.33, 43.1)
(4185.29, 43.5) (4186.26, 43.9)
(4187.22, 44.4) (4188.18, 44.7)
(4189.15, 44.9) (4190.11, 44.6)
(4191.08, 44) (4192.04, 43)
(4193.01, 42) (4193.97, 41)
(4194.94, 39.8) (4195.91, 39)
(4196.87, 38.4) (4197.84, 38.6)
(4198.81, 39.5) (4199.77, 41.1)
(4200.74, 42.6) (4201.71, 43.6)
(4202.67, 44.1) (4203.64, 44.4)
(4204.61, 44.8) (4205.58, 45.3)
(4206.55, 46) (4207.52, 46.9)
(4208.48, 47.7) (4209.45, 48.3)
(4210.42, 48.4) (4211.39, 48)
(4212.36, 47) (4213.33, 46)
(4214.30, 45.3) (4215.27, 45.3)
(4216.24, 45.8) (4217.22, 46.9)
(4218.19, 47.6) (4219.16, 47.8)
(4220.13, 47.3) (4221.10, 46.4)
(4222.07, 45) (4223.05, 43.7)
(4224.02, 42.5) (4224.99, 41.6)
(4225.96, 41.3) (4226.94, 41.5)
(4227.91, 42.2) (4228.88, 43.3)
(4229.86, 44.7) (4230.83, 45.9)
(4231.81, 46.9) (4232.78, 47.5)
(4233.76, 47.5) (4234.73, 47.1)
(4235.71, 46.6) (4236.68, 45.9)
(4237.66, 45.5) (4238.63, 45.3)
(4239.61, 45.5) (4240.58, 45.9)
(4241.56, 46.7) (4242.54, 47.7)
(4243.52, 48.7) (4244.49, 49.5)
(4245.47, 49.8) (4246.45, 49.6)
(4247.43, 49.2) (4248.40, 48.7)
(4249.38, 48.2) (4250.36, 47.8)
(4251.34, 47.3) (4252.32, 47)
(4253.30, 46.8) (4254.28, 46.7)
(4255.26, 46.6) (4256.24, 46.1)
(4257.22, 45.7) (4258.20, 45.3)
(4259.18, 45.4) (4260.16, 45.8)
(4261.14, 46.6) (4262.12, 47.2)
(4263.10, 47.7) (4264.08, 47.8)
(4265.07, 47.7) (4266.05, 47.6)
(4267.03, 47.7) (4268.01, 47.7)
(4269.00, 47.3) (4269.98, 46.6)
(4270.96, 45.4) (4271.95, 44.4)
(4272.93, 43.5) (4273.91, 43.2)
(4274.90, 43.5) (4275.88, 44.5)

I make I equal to 0.02 mag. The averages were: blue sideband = 42.5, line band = 43.4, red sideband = 47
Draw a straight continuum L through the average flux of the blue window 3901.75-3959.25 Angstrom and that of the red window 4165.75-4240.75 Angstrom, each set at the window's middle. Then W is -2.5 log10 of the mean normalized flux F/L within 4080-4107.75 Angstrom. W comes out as -0.153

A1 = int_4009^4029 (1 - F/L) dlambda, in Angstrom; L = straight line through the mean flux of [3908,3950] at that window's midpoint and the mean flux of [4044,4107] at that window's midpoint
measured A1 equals -4.7 Angstrom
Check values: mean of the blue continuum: 25.5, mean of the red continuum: 42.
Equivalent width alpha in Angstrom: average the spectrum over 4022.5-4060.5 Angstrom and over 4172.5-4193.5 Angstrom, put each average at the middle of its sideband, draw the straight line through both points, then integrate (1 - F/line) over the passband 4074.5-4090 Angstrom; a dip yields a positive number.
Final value -0.7 Angstrom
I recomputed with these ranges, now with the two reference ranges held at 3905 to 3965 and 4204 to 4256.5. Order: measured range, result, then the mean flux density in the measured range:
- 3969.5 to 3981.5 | 0.14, 25.8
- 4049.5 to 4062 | -0.19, 41.4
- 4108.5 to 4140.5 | -0.11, 43.4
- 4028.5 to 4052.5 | -0.24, 41.9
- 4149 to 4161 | -0.05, 43.2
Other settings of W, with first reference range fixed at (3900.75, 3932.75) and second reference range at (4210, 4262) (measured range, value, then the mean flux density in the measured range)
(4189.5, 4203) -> 0.06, 41.5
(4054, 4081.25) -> -0.13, 41.4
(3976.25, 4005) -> -0.22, 39.5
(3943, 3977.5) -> 0.19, 25.4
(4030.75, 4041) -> -0.23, 42.8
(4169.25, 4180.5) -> -0.02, 43.5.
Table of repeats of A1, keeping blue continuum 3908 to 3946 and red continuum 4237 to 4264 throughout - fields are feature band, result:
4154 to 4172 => -1.39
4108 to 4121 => -1.55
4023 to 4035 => -4.48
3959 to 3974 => 4.56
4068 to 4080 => -2.50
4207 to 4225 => -0.62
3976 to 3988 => -2.85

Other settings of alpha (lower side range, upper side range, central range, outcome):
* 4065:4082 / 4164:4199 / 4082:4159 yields -1.6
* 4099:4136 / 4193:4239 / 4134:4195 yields -0.4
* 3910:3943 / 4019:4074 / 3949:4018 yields -2.6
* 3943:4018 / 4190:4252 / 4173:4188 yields -0.1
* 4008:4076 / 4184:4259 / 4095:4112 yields 1.3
